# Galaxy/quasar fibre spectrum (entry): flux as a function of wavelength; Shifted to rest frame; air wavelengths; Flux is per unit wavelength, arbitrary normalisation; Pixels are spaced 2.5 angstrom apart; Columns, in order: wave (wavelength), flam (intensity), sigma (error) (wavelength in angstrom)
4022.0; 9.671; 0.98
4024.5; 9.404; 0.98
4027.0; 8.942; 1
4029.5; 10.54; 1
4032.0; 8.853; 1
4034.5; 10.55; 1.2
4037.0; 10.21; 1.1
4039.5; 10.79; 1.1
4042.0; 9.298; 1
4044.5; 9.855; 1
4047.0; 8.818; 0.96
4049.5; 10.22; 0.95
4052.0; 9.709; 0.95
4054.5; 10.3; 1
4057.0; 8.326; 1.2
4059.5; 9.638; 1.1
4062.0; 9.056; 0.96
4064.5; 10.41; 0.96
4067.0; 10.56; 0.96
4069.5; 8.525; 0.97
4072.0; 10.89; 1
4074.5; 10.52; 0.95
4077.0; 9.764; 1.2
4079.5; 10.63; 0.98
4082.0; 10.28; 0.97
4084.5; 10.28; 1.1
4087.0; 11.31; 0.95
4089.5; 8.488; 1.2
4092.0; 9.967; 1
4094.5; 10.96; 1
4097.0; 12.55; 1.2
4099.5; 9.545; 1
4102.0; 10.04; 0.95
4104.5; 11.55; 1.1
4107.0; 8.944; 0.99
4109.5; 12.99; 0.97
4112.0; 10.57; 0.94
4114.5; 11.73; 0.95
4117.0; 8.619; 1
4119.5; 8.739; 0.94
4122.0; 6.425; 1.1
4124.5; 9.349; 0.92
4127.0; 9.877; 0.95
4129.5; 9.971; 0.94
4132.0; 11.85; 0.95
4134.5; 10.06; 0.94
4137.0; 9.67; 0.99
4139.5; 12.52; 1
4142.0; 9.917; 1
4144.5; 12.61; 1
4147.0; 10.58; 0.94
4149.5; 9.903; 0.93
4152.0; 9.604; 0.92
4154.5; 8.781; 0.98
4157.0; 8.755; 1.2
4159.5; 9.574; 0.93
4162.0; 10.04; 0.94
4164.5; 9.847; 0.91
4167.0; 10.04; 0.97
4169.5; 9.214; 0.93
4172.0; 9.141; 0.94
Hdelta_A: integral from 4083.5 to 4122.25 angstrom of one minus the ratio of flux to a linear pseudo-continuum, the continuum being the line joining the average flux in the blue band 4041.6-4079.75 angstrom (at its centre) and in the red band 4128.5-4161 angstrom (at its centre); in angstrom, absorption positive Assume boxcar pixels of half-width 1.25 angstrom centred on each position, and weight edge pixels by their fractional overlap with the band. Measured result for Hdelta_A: -0.9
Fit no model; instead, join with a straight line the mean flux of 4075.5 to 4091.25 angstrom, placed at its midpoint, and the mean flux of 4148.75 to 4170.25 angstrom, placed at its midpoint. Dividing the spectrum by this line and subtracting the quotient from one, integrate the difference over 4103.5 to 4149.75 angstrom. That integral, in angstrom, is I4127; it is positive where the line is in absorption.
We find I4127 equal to -2.5 angstrom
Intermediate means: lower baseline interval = 10.1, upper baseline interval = 9.53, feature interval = 10.3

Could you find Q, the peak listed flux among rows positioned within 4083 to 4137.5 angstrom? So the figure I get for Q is 12.99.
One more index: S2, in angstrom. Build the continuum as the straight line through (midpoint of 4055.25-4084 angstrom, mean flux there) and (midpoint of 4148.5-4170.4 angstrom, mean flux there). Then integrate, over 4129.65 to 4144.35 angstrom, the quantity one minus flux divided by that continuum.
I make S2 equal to -1.9 angstrom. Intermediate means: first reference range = 9.89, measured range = 10.9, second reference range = 9.53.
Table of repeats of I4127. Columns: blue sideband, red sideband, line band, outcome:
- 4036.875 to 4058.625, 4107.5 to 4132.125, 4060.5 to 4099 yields -1.9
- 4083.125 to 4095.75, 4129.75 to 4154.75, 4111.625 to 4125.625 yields 1.7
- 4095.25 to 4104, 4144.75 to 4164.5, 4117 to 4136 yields 1.6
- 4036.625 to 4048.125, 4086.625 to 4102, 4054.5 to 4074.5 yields 0.6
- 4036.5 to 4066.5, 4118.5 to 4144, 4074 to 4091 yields -0.6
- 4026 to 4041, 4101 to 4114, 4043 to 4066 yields 1.4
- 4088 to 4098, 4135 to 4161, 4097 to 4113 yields -0.6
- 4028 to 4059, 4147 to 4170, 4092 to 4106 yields -1.6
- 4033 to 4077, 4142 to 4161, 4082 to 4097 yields -0.8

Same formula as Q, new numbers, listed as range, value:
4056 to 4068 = 10.56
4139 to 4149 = 12.61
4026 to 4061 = 10.79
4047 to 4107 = 12.55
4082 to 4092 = 11.31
